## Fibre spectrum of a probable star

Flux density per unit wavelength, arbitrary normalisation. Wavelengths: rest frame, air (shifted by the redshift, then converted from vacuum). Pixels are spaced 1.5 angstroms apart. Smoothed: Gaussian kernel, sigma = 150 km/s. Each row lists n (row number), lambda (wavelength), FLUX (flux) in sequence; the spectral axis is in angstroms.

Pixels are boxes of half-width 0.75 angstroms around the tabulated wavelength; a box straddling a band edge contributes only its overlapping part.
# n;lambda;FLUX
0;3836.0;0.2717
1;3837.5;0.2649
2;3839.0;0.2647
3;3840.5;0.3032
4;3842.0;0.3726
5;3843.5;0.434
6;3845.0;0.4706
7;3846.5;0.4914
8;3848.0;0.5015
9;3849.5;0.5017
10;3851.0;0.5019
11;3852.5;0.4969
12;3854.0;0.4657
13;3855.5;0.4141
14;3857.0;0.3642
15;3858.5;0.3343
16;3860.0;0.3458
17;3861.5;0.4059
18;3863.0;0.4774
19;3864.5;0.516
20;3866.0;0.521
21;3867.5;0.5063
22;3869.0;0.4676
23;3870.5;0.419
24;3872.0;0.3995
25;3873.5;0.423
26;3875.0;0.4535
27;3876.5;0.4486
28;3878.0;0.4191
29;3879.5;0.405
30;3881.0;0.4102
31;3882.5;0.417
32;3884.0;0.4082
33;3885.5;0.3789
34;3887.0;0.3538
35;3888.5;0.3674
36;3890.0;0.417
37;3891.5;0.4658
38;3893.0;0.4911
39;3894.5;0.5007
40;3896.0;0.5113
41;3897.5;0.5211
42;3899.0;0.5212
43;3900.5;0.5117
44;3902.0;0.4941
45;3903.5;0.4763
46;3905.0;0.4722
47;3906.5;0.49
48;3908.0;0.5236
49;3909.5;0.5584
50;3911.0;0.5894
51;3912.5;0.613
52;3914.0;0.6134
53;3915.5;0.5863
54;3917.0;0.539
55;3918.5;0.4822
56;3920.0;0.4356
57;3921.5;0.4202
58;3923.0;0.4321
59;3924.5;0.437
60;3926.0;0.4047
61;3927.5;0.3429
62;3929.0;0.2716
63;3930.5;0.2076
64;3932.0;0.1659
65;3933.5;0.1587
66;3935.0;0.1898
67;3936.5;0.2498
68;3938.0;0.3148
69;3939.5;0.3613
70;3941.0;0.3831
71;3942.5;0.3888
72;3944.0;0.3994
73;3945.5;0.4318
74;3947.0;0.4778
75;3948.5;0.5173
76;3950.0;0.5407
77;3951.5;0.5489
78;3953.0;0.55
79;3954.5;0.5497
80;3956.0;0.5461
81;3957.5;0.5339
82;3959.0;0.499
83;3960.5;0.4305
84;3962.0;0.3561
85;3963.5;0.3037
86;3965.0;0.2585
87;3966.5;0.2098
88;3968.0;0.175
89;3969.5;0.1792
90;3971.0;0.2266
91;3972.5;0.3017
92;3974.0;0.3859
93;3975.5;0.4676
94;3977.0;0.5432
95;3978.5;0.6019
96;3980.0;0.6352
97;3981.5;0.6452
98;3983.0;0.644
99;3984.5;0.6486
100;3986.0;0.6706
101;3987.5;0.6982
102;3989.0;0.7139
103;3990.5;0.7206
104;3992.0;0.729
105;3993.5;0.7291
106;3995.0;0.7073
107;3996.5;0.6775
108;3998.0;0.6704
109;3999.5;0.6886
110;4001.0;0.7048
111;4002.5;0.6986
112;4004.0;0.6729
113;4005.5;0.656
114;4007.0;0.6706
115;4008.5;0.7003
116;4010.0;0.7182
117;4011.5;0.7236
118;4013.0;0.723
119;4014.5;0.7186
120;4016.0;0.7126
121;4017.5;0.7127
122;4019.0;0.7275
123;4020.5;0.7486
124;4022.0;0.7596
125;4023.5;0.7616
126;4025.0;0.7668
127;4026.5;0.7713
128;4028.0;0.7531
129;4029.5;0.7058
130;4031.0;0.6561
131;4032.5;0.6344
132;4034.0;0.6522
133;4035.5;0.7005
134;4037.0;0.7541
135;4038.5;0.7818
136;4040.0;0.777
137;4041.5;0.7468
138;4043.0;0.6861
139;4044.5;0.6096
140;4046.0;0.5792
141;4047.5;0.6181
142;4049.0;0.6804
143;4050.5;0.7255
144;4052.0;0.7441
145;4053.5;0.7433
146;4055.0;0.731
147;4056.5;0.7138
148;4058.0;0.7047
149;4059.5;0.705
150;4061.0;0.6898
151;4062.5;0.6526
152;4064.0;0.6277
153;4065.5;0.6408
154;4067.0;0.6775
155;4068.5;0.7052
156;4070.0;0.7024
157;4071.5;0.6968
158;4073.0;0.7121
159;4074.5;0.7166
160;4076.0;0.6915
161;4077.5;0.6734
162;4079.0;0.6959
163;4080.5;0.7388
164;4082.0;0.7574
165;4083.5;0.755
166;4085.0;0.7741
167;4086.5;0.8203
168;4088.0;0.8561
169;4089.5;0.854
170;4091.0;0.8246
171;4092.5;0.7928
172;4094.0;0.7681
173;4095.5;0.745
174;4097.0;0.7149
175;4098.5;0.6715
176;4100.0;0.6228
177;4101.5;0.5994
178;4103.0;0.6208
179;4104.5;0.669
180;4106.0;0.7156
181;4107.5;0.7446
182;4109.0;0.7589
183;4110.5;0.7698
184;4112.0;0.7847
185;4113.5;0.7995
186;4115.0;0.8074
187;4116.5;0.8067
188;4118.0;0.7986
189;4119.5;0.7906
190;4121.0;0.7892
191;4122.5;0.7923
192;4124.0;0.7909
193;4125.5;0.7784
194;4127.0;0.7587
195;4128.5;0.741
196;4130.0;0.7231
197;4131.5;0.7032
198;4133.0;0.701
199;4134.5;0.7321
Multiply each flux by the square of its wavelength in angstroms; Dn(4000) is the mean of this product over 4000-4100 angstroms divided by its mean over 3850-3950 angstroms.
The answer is 1.8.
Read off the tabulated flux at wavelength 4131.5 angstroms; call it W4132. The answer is 0.7032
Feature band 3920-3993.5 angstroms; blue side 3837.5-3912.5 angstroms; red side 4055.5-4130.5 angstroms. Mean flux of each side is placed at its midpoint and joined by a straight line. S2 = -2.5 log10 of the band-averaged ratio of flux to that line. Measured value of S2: 0.27 mag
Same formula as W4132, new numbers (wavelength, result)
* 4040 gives 0.777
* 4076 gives 0.6915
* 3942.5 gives 0.3888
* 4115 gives 0.8074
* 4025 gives 0.7668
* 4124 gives 0.7909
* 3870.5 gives 0.419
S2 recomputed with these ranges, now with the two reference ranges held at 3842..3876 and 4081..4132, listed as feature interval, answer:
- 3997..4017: -0.10 mag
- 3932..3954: 0.39 mag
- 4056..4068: 0.04 mag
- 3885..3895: 0.15 mag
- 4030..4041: -0.06 mag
